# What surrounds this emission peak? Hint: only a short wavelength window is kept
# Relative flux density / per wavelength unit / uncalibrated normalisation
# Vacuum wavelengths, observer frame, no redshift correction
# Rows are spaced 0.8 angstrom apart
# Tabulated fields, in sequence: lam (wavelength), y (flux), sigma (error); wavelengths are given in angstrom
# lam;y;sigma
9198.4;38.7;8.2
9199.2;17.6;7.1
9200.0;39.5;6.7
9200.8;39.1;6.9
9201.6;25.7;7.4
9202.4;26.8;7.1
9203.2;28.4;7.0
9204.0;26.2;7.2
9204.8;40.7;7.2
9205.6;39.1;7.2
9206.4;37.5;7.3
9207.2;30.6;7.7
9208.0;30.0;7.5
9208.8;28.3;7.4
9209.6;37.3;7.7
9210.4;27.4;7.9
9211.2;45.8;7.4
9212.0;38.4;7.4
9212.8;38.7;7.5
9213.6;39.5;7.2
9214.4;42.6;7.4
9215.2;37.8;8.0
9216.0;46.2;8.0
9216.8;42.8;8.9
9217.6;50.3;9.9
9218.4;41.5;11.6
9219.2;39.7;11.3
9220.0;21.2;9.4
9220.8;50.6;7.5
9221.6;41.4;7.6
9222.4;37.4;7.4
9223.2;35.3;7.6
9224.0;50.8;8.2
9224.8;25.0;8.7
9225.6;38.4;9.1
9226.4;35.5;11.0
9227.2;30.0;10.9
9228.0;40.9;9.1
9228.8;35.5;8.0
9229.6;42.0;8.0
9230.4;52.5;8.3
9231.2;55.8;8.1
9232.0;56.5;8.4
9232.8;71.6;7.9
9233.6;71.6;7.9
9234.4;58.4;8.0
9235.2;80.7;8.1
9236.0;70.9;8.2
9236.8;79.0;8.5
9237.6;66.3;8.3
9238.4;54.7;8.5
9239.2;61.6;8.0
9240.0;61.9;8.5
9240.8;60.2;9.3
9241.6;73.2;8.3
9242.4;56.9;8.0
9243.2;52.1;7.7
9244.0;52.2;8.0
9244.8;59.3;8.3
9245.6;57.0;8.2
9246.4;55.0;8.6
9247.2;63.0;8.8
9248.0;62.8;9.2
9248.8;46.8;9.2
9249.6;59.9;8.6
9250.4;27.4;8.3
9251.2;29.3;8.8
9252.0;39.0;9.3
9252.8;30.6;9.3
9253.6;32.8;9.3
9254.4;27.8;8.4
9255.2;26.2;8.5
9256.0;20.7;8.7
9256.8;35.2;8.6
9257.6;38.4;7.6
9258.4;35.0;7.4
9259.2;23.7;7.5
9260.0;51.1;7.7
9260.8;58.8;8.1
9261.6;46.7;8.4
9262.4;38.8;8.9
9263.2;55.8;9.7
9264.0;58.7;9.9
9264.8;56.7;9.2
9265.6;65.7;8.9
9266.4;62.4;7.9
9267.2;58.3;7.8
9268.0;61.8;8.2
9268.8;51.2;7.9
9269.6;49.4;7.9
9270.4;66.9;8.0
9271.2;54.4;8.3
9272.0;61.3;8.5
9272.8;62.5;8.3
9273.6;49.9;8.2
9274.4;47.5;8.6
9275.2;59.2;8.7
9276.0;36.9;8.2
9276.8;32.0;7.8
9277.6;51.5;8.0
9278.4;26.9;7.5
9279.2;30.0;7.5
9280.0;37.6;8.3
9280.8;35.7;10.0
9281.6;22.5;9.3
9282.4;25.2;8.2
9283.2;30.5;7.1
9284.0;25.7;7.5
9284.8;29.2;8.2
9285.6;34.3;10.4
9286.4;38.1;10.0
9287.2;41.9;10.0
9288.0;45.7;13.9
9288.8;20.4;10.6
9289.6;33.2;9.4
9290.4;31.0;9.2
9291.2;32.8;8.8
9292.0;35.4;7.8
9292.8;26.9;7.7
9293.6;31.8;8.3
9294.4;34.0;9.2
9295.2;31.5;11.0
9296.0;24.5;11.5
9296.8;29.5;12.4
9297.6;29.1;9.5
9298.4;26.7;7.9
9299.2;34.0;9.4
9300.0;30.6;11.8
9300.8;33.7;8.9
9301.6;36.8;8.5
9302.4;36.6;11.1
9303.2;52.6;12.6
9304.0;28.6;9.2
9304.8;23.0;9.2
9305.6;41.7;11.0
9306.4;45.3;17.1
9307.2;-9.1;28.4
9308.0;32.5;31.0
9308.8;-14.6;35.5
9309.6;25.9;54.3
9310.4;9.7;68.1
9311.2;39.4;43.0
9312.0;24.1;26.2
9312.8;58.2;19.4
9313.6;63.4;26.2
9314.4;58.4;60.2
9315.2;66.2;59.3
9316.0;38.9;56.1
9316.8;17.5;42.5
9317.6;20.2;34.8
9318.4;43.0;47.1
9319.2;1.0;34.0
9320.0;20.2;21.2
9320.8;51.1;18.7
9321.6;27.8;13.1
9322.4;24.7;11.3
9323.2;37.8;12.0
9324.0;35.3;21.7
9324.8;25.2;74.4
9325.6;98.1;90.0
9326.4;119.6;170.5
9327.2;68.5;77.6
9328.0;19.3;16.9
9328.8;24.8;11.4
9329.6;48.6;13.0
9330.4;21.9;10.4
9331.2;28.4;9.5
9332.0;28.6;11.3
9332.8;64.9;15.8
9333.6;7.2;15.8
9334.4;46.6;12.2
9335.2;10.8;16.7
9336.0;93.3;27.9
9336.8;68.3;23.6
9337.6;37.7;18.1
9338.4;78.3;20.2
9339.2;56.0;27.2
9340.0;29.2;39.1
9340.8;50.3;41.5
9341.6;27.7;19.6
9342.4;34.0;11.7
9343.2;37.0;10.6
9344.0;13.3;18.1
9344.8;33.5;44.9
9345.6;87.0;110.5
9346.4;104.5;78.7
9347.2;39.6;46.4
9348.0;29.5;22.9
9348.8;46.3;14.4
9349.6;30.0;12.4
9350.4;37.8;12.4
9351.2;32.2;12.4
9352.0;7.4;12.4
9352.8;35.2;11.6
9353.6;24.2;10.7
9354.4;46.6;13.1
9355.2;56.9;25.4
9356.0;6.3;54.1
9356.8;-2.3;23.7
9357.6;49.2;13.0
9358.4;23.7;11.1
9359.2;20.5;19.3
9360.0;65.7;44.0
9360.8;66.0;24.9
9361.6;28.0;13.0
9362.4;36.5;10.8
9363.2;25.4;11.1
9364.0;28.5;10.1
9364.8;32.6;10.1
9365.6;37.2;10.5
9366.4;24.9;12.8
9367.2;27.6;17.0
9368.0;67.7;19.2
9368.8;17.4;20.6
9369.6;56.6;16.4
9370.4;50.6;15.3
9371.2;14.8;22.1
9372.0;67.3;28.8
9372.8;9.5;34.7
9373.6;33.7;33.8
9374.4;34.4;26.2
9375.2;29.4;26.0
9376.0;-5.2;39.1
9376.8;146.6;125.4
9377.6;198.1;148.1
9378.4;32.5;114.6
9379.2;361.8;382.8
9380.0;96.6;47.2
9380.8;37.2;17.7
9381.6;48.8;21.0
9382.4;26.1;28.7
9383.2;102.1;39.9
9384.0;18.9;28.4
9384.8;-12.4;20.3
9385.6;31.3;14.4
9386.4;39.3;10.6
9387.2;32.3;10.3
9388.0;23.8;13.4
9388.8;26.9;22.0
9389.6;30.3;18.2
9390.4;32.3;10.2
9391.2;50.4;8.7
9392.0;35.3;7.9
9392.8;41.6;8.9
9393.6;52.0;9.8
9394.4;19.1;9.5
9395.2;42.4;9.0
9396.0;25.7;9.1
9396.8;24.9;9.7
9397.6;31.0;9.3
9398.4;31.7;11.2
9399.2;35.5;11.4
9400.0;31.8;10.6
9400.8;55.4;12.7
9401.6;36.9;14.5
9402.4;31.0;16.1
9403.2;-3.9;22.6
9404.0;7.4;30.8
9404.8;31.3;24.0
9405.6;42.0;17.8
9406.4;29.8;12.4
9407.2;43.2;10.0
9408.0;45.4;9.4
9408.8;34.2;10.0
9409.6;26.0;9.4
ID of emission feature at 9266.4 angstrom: [N II]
